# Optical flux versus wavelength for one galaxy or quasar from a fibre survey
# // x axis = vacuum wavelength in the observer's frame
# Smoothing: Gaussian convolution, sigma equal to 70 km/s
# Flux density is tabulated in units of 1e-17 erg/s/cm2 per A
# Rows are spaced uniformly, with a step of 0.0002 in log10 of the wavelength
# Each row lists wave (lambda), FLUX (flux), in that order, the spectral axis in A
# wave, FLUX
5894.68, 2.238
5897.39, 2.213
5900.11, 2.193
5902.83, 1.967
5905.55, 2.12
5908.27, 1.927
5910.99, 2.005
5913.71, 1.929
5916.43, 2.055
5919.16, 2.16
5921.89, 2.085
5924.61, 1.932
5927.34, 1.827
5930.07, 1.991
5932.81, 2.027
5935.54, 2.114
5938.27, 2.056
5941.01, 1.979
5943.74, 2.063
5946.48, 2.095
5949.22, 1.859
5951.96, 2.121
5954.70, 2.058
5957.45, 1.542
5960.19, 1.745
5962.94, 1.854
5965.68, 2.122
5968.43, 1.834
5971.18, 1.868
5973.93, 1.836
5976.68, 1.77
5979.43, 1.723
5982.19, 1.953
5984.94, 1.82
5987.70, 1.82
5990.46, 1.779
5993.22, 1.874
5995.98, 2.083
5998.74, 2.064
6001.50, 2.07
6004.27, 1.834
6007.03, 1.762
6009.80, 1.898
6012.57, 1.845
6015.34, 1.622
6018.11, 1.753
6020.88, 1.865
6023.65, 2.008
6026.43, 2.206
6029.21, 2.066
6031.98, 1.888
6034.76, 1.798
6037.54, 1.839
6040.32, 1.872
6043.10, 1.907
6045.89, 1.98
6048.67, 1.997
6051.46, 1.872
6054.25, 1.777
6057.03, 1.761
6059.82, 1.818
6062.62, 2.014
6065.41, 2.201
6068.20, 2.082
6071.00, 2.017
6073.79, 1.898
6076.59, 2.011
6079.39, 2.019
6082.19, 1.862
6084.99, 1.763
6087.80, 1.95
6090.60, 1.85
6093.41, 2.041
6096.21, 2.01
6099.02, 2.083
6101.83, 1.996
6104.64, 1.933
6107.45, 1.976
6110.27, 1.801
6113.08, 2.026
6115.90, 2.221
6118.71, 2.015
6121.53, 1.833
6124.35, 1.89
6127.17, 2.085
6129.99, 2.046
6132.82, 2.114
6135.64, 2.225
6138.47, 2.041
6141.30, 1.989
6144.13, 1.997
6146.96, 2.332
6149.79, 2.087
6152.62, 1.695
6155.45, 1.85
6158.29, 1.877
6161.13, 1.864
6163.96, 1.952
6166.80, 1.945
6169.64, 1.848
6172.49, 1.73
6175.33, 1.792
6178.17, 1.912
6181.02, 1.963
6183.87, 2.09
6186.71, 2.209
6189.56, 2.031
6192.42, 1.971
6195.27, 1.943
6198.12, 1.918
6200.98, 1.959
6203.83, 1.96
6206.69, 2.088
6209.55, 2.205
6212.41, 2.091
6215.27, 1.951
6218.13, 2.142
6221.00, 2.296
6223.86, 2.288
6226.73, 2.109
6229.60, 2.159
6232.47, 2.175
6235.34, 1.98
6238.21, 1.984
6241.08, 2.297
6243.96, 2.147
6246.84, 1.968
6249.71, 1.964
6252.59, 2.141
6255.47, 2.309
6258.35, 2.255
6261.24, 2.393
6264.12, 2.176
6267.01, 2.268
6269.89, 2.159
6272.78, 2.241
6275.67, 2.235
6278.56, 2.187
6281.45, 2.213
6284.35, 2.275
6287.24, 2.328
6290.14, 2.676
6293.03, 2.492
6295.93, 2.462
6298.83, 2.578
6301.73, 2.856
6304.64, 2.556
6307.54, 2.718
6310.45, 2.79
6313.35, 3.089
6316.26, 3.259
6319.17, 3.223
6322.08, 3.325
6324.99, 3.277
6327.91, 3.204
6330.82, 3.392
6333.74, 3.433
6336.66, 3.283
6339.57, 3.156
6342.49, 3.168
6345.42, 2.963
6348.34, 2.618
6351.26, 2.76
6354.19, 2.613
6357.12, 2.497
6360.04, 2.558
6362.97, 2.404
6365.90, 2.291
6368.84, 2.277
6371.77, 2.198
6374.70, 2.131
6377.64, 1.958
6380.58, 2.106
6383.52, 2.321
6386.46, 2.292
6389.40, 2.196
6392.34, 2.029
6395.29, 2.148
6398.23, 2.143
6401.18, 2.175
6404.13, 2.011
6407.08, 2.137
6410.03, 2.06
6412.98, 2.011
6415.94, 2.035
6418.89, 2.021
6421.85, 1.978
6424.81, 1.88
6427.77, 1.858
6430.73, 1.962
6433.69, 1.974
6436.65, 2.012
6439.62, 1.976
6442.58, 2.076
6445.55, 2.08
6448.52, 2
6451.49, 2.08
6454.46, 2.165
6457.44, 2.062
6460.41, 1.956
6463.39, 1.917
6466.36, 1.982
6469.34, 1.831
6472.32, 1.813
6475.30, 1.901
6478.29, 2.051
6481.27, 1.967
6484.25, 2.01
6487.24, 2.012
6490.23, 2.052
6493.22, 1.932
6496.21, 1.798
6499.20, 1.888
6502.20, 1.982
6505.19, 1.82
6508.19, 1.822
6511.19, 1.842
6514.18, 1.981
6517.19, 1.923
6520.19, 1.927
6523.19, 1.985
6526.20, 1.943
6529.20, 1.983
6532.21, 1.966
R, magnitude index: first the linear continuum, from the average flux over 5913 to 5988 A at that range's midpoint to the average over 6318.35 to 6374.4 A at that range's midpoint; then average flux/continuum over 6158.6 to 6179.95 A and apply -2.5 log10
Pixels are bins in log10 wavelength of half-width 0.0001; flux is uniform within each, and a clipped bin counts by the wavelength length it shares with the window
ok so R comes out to 0.294 mag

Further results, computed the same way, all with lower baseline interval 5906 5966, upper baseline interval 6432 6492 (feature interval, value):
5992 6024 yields 0.053 mag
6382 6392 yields -0.128 mag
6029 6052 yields 0.042 mag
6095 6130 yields -0.004 mag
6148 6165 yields 0.050 mag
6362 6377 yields -0.126 mag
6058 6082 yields -0.007 mag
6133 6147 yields -0.058 mag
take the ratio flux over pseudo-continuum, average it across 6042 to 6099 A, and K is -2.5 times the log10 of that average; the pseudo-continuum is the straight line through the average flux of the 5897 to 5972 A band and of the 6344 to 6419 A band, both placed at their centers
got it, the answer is 0.07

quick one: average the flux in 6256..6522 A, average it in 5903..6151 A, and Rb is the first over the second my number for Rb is 1.2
